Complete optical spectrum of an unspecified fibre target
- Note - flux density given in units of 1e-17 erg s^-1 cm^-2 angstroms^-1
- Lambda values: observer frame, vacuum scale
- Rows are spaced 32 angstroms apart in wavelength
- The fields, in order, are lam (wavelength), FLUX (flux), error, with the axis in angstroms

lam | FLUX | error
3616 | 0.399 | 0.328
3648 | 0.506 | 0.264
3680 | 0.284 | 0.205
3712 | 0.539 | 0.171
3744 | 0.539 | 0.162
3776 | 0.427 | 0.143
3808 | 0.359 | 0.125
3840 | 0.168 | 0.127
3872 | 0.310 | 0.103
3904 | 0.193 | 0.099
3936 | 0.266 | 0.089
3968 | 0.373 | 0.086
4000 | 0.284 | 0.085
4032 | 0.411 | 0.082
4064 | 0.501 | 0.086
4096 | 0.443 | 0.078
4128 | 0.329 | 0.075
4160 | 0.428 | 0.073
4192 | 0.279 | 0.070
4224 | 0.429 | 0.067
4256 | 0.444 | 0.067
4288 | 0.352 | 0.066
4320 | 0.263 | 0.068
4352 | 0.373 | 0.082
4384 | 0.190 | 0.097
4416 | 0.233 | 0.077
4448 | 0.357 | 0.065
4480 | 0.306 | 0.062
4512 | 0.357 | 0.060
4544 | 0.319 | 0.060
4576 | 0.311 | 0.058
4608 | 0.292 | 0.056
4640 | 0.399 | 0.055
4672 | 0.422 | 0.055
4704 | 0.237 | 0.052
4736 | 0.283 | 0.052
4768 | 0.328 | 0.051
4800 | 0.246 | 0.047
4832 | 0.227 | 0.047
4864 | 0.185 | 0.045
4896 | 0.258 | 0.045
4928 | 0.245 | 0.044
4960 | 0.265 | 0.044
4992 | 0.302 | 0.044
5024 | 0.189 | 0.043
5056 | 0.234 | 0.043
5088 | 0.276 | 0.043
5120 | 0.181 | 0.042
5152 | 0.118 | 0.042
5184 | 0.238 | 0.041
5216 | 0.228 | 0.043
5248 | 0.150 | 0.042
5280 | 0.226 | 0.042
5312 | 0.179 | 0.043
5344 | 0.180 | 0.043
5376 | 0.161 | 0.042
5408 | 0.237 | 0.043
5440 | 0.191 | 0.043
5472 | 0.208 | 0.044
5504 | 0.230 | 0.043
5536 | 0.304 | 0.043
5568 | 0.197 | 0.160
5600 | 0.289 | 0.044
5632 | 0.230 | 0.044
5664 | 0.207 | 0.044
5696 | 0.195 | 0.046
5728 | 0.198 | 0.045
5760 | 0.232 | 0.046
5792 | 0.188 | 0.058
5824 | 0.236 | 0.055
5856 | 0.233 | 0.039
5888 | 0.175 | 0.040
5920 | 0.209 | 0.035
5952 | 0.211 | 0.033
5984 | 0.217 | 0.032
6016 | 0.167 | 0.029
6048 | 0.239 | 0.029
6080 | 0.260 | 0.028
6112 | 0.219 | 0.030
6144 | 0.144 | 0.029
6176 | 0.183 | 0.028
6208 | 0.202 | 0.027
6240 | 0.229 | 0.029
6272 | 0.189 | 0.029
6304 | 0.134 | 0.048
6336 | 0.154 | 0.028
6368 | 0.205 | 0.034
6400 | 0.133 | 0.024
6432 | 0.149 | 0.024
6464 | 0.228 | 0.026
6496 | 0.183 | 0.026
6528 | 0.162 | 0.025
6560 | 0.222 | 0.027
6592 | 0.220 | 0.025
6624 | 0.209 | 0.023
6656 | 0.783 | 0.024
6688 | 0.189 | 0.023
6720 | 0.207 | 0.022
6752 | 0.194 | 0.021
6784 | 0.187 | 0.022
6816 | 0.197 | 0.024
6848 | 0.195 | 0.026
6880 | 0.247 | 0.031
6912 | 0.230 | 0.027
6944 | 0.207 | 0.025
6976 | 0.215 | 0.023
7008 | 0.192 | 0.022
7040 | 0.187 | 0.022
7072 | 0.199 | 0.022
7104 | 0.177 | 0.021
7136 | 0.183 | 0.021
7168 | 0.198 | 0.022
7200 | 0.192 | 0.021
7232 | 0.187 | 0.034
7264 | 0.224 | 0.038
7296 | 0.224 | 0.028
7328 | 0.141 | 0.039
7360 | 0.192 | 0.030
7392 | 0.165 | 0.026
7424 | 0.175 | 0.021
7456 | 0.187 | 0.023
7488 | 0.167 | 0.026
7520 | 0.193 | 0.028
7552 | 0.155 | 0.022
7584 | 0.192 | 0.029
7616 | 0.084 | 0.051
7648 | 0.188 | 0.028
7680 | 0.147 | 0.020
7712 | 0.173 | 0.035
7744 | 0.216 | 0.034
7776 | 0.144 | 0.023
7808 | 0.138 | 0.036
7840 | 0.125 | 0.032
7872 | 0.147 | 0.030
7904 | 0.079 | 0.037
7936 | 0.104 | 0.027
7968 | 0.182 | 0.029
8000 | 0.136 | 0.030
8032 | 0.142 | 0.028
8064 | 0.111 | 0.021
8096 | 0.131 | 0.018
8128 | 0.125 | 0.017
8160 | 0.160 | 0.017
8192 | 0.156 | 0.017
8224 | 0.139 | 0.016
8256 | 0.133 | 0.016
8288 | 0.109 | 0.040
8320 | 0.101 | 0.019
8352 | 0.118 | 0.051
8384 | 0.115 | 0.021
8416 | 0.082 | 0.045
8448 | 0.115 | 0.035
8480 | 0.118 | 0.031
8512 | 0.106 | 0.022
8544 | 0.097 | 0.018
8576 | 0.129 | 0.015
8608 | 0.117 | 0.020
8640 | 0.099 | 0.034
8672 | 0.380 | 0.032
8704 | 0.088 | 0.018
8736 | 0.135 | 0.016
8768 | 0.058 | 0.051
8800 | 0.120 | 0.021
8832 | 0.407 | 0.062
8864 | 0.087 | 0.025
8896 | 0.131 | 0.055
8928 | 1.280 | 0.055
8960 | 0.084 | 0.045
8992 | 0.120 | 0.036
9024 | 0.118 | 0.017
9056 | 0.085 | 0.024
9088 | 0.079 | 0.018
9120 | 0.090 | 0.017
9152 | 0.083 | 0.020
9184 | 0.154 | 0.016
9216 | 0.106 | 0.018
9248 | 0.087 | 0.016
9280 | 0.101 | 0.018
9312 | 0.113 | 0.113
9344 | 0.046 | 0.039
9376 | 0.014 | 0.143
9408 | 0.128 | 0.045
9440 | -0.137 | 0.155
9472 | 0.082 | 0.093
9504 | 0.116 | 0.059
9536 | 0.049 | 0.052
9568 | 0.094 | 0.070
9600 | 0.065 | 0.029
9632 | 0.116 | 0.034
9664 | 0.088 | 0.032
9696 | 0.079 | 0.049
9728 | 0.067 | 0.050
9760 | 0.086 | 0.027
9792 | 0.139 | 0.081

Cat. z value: 0.78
